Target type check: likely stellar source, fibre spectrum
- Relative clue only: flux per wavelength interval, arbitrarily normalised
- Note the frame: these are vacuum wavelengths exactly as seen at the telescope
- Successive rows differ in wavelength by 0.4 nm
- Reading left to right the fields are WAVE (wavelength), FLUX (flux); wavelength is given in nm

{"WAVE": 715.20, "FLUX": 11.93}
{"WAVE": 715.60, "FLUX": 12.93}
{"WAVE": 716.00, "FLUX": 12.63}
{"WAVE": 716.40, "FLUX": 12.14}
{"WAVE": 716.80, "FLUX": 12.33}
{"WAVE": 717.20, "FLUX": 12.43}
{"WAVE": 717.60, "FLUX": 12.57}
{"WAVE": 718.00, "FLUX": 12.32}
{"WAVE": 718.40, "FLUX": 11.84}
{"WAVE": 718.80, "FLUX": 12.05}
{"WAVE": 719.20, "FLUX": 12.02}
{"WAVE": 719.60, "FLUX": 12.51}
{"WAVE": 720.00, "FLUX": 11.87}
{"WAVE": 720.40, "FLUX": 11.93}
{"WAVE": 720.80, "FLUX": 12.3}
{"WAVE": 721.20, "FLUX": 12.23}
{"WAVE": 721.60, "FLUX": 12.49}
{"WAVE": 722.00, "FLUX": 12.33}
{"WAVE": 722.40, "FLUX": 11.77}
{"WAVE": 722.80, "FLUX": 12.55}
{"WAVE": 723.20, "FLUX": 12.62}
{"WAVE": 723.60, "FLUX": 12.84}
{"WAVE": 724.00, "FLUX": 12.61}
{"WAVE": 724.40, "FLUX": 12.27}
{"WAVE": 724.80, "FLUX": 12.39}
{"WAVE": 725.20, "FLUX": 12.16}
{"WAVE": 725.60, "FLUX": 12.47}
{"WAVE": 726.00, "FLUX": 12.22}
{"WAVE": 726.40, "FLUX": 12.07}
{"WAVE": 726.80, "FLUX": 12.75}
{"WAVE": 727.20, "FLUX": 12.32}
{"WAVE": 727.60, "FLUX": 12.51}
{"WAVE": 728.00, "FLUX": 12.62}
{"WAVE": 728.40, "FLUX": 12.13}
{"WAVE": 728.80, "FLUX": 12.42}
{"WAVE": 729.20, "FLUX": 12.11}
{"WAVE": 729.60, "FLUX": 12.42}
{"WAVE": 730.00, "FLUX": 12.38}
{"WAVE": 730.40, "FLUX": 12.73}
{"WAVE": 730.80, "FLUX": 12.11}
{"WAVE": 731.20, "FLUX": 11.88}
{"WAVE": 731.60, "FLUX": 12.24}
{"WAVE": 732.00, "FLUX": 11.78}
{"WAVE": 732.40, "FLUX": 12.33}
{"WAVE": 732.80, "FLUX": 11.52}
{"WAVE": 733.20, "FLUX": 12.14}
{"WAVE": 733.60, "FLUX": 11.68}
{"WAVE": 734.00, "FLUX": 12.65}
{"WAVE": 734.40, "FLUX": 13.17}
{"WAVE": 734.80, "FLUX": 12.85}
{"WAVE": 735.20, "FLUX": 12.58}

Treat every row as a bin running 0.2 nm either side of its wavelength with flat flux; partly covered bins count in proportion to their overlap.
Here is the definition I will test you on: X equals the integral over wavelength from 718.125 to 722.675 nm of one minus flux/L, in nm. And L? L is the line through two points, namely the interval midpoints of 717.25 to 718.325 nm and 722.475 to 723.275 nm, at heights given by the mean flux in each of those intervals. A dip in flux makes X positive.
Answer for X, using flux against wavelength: 0.10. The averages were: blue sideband 12.4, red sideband 12.5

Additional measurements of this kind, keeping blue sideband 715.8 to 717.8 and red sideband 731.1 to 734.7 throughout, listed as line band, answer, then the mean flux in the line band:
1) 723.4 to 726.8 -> -0.03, 12.4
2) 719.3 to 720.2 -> 0.01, 12.2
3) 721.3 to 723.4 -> 0.00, 12.3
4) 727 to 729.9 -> -0.03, 12.4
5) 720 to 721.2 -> 0.03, 12.1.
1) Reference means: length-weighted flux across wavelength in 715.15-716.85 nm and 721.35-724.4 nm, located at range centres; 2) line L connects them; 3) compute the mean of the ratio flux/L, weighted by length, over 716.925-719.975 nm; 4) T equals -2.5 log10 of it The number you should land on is 0.02 mag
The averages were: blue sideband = 12.4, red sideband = 12.4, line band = 12.2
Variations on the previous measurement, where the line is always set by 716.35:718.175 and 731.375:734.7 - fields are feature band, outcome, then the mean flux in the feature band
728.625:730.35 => -0.01 mag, 12.4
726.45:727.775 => -0.02 mag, 12.5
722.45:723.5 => -0.02 mag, 12.5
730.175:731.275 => 0.00 mag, 12.3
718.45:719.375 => 0.03 mag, 12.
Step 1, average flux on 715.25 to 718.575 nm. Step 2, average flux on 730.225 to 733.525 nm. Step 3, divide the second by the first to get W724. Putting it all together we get 0.97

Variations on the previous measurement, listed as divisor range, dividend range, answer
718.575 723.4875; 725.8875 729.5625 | 1.01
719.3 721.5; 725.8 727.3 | 1.01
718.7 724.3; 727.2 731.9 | 1.00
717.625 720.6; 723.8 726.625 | 1.02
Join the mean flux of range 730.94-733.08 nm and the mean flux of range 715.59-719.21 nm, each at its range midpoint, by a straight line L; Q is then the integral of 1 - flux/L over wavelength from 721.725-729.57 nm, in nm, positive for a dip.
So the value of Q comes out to -0.17 nm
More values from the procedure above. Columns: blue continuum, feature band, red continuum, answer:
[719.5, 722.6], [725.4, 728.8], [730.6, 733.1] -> -0.09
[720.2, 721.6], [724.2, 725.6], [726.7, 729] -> 0.00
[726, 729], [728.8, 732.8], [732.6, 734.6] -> 0.04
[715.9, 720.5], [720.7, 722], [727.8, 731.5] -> -0.01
